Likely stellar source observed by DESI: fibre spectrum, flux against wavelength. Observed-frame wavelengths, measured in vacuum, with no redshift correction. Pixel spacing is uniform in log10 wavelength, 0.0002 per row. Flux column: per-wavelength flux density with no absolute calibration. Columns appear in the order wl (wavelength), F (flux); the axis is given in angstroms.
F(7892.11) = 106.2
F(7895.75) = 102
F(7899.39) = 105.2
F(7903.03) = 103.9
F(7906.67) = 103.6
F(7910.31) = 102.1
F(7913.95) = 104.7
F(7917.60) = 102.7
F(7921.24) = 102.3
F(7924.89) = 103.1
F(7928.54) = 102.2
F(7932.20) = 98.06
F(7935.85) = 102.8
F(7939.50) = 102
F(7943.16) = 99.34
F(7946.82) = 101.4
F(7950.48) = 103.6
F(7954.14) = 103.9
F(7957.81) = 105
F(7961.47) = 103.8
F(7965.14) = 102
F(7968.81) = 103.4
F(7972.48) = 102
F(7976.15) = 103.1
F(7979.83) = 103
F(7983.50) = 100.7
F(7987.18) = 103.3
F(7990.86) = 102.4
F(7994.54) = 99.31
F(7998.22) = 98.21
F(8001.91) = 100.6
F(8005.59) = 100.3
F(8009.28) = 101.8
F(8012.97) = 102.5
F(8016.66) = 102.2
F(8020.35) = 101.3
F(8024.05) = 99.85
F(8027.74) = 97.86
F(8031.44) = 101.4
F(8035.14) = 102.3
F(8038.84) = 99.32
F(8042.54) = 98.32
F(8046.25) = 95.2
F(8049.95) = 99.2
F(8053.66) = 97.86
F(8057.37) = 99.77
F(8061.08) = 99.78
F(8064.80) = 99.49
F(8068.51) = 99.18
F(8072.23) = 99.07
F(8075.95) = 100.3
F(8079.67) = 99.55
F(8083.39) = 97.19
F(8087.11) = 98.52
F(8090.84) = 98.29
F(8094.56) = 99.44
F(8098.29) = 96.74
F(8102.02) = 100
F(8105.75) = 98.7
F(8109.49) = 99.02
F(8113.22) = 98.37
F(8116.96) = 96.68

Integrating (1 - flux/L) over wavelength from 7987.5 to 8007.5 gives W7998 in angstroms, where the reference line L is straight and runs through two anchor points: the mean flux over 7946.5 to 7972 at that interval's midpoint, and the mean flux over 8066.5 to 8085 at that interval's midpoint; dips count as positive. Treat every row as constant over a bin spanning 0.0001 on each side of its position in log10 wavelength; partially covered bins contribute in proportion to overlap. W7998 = 0.3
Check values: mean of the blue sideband 103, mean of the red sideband 99.1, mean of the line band 100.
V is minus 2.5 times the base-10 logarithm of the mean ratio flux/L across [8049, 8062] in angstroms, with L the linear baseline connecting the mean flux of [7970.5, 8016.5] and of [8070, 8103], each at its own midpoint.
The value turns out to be 0.01 mag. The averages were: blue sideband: 101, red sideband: 98.8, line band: 99.1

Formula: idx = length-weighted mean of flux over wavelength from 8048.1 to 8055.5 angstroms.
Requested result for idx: 98.5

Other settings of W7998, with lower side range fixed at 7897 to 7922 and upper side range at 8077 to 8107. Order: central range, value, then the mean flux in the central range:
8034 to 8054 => 0.3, 98.6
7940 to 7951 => 0.1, 101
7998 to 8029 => 0.0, 101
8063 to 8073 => 0.0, 99.3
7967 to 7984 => -0.1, 103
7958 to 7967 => -0.1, 103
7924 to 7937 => 0.2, 101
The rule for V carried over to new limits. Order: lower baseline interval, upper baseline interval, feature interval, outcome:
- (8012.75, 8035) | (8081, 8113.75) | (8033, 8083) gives 0.007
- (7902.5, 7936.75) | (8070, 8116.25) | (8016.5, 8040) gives -0.004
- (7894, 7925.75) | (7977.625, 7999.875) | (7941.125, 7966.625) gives -0.006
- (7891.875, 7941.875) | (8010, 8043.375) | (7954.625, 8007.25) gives -0.005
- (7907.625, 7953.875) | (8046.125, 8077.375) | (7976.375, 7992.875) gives -0.016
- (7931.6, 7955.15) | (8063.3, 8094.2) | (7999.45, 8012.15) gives -0.004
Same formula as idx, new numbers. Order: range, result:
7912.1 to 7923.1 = 103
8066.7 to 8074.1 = 99.1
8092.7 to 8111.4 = 98.8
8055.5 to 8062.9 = 99.8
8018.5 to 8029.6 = 99.7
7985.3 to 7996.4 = 102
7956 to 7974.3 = 103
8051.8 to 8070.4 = 99.2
